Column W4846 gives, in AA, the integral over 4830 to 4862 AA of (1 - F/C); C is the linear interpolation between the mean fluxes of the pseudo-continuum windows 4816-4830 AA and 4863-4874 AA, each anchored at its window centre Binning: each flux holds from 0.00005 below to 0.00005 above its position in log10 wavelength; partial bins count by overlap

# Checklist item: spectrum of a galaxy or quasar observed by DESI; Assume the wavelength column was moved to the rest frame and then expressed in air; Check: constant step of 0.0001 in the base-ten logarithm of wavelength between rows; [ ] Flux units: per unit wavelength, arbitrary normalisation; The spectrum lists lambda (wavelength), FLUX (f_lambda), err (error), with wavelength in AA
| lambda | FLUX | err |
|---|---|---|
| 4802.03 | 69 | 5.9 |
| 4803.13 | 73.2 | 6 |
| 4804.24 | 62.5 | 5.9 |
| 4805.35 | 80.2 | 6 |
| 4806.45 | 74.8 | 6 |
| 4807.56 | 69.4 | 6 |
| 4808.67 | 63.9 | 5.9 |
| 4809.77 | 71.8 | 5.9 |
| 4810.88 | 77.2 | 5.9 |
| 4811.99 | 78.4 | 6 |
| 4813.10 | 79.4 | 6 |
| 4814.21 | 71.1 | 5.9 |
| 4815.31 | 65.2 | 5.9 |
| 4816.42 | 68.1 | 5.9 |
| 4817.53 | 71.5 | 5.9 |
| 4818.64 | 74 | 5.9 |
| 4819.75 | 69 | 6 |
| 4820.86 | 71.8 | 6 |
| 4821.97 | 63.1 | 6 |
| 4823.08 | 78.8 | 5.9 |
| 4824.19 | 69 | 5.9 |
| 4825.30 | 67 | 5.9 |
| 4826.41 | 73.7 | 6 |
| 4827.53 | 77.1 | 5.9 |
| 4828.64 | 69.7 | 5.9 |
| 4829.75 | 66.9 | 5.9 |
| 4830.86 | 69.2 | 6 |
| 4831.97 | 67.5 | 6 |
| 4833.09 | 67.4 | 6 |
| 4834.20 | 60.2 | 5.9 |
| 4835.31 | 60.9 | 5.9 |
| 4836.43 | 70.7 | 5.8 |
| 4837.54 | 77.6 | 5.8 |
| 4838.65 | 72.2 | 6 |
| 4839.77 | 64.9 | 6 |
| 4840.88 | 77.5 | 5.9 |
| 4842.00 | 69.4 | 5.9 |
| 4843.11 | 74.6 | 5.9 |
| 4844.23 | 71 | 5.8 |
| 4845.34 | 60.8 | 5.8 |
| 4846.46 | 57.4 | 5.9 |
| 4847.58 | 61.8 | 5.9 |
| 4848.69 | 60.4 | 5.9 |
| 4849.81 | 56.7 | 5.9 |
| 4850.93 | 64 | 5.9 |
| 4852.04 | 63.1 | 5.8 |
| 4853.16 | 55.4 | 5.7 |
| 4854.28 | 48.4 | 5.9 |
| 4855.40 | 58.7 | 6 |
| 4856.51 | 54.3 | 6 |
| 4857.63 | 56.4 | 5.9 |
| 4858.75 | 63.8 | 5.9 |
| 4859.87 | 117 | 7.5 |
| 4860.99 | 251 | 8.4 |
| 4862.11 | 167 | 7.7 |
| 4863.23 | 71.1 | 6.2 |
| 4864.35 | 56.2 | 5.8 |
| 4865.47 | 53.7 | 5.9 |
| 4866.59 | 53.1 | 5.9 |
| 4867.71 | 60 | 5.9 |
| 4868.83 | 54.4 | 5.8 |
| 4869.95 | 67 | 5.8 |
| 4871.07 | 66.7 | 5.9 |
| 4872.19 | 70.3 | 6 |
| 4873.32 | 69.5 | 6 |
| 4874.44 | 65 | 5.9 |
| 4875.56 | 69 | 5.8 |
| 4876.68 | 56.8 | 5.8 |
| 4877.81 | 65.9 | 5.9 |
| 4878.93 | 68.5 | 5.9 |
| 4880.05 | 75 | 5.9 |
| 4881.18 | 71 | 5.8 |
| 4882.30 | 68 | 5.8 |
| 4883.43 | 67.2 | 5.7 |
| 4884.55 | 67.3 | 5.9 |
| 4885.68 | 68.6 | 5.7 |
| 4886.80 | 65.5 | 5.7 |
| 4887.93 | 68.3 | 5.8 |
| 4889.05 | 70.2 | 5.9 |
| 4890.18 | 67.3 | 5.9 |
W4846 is -3.8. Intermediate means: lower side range 70.8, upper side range 62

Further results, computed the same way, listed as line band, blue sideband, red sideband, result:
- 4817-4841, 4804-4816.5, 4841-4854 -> -0.8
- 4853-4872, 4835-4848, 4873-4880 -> -3.6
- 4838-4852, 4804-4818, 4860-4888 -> 1.7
